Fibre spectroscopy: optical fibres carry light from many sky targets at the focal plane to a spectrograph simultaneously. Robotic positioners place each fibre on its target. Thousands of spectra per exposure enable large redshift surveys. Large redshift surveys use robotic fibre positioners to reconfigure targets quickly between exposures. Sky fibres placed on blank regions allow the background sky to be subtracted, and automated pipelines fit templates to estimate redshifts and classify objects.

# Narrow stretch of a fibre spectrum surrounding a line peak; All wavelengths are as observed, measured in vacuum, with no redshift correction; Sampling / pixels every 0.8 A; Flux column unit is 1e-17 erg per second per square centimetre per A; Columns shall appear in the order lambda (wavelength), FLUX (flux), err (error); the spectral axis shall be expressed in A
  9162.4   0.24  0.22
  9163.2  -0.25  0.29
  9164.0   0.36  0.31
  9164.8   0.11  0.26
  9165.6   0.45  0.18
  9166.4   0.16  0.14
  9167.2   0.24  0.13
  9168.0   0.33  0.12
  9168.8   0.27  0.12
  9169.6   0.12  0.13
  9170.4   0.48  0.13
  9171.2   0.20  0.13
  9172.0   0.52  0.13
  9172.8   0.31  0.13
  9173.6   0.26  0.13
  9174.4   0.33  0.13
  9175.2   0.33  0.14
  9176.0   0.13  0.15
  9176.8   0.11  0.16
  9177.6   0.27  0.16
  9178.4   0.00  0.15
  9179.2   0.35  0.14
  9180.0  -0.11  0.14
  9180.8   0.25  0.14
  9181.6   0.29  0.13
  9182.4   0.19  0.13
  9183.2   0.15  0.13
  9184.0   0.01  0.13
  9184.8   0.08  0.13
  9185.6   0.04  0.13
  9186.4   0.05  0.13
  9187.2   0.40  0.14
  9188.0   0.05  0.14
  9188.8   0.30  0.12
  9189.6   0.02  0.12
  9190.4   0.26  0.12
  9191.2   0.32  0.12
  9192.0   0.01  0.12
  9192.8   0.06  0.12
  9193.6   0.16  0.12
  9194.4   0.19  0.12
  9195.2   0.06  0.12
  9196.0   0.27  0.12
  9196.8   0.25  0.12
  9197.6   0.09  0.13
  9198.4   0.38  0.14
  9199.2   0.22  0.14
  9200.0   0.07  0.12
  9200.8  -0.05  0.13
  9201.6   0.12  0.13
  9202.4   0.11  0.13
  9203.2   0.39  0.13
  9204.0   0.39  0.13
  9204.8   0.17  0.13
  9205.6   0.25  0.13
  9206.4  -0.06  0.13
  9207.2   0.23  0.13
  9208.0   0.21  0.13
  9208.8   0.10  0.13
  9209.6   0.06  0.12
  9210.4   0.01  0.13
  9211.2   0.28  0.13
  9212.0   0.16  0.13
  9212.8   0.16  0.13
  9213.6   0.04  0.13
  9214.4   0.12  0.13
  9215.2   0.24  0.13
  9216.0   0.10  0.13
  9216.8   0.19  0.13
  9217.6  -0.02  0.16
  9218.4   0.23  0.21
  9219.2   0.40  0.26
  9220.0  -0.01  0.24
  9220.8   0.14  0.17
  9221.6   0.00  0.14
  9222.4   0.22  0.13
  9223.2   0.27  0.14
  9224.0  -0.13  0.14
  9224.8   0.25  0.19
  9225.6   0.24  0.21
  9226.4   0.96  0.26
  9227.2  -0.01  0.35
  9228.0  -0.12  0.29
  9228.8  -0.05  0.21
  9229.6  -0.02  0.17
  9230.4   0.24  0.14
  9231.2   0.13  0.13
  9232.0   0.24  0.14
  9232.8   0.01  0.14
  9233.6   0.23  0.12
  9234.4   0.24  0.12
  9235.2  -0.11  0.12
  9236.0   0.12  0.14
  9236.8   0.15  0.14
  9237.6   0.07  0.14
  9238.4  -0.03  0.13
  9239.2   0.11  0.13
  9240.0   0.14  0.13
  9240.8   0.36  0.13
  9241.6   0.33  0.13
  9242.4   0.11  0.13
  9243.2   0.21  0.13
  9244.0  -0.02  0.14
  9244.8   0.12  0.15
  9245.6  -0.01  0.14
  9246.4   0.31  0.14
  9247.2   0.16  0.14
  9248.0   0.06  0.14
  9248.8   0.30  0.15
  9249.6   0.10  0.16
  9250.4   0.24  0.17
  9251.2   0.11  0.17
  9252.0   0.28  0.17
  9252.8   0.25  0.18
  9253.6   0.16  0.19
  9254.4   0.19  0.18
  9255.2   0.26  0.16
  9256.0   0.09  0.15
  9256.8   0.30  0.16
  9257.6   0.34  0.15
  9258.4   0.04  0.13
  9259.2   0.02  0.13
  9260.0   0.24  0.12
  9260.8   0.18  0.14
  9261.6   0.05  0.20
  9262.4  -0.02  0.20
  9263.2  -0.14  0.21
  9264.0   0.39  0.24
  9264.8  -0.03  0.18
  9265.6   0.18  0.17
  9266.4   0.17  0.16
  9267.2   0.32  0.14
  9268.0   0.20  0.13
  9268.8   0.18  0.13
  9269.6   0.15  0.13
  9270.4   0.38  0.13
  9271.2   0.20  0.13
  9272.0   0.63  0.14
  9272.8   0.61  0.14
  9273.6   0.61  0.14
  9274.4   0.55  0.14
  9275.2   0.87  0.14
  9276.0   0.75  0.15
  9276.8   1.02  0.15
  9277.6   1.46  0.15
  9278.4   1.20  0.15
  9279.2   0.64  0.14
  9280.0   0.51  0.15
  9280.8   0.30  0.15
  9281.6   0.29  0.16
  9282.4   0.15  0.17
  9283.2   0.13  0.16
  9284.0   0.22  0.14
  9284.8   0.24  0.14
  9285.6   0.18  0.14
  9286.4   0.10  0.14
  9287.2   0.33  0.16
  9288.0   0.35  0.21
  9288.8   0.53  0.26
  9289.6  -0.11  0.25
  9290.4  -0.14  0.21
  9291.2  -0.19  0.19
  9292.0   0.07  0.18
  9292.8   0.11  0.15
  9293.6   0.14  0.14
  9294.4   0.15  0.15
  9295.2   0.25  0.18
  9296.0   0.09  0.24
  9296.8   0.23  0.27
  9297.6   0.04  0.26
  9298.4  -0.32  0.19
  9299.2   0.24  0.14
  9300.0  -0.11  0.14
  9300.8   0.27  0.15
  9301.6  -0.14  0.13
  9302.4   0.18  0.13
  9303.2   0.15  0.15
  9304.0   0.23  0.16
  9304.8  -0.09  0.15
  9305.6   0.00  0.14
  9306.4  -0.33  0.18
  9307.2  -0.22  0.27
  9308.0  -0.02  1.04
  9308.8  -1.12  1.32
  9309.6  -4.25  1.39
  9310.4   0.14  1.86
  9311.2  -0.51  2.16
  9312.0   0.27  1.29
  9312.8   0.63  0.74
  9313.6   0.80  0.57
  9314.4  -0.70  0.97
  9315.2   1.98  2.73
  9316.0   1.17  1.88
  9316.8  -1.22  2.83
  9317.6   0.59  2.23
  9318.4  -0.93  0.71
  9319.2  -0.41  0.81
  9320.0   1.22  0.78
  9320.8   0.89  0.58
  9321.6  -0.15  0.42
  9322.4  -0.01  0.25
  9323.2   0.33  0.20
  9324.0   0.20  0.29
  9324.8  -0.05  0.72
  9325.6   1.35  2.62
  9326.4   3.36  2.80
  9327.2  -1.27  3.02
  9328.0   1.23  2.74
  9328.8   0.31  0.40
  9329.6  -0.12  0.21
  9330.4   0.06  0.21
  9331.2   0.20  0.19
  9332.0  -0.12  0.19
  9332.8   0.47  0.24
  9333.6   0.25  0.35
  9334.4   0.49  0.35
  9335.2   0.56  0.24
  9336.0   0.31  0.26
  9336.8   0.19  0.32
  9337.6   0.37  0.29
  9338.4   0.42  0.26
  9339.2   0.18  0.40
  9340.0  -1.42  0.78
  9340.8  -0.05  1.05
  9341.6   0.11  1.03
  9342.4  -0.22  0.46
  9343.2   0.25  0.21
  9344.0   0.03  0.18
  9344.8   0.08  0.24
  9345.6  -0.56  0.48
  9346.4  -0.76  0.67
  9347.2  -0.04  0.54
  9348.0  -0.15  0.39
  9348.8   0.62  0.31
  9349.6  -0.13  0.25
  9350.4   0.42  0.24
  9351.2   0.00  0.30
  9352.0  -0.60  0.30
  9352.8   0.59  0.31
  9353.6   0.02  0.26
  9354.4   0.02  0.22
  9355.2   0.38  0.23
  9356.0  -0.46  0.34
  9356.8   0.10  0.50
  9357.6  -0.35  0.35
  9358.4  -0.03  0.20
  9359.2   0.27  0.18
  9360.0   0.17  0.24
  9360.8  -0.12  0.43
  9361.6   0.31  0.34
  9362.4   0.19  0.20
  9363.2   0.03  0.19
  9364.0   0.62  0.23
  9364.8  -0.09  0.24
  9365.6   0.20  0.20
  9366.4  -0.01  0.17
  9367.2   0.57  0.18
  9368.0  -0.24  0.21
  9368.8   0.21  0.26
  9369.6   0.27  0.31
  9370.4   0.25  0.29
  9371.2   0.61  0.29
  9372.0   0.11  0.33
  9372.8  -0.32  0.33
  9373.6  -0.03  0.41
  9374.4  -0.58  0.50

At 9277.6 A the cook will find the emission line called H-beta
